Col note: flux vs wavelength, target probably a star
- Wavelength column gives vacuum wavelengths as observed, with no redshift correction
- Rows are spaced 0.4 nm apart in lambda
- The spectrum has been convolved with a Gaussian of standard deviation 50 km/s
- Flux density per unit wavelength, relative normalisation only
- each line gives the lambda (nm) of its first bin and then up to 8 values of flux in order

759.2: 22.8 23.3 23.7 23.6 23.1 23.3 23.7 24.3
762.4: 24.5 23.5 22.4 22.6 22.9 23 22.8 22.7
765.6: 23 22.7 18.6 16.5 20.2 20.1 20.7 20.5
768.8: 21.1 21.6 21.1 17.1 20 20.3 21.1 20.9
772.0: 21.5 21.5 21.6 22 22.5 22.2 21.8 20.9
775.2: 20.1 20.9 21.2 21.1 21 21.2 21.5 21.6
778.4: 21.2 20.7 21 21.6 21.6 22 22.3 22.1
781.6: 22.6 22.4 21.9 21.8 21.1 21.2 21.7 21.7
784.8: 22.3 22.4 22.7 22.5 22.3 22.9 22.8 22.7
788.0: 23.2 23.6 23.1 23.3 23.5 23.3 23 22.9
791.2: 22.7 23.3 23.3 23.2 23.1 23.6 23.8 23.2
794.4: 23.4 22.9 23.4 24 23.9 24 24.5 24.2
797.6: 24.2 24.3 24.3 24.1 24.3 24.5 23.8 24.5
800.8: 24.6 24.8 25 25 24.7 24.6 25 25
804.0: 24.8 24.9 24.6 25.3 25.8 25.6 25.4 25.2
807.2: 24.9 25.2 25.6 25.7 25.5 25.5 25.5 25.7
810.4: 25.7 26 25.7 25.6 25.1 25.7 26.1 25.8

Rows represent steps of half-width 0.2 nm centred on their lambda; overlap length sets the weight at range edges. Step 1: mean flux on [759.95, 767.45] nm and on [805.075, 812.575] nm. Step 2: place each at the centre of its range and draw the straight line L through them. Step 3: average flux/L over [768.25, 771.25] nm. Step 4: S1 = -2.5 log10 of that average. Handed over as 0.13 mag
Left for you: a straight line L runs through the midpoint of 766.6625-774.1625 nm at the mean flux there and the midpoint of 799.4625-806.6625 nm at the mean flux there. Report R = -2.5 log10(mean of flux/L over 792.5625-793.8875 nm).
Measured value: 0.007 mag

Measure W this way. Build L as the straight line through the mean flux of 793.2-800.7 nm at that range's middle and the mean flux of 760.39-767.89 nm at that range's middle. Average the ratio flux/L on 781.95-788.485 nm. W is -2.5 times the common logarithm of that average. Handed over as 0.051 mag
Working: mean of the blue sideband 22.2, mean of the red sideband 24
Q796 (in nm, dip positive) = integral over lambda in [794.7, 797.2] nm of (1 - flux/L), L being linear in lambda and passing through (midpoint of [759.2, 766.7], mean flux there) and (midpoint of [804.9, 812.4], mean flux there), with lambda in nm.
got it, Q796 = 0.09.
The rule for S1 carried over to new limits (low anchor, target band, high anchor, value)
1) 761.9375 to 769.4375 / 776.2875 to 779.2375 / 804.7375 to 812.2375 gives 0.079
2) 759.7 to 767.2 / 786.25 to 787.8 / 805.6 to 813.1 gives 0.065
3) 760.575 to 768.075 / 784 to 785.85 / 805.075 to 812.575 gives 0.071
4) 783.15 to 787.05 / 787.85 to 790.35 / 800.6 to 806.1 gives -0.027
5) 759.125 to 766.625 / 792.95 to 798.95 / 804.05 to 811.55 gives 0.041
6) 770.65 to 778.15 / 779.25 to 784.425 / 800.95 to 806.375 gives 0.021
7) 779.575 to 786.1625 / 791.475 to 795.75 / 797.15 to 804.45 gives 0.007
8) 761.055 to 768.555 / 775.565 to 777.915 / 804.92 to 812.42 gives 0.087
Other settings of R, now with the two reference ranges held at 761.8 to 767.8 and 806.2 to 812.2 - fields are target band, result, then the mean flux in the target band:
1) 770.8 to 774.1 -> 0.05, 21.6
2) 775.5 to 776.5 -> 0.09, 21.1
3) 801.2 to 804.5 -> 0.01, 24.9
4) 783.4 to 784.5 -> 0.10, 21.5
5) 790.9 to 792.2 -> 0.05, 23.1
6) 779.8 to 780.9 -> 0.06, 21.9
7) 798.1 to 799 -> 0.02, 24.2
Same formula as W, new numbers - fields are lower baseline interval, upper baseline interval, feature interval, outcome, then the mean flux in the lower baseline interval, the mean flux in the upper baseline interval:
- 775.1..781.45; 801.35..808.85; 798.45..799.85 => 0.00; 21.3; 25.1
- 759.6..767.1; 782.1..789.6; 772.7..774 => 0.02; 22.6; 22.4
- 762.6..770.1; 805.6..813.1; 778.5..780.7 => 0.06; 21.3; 25.5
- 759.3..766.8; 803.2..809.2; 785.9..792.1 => 0.06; 22.8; 25.2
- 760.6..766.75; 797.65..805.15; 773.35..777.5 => 0.10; 22.7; 24.6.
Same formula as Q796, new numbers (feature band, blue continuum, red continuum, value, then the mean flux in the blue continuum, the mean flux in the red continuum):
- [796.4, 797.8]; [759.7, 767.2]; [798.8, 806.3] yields 0.01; 22.6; 24.8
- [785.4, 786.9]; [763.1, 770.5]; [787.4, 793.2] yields 0.01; 21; 23.2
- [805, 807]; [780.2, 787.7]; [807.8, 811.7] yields -0.03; 22.2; 25.7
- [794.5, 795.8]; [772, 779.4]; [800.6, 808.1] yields 0.02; 21.3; 25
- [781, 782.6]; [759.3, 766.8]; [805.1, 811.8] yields 0.11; 22.8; 25.5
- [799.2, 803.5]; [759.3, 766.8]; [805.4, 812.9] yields 0.08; 22.8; 25.5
